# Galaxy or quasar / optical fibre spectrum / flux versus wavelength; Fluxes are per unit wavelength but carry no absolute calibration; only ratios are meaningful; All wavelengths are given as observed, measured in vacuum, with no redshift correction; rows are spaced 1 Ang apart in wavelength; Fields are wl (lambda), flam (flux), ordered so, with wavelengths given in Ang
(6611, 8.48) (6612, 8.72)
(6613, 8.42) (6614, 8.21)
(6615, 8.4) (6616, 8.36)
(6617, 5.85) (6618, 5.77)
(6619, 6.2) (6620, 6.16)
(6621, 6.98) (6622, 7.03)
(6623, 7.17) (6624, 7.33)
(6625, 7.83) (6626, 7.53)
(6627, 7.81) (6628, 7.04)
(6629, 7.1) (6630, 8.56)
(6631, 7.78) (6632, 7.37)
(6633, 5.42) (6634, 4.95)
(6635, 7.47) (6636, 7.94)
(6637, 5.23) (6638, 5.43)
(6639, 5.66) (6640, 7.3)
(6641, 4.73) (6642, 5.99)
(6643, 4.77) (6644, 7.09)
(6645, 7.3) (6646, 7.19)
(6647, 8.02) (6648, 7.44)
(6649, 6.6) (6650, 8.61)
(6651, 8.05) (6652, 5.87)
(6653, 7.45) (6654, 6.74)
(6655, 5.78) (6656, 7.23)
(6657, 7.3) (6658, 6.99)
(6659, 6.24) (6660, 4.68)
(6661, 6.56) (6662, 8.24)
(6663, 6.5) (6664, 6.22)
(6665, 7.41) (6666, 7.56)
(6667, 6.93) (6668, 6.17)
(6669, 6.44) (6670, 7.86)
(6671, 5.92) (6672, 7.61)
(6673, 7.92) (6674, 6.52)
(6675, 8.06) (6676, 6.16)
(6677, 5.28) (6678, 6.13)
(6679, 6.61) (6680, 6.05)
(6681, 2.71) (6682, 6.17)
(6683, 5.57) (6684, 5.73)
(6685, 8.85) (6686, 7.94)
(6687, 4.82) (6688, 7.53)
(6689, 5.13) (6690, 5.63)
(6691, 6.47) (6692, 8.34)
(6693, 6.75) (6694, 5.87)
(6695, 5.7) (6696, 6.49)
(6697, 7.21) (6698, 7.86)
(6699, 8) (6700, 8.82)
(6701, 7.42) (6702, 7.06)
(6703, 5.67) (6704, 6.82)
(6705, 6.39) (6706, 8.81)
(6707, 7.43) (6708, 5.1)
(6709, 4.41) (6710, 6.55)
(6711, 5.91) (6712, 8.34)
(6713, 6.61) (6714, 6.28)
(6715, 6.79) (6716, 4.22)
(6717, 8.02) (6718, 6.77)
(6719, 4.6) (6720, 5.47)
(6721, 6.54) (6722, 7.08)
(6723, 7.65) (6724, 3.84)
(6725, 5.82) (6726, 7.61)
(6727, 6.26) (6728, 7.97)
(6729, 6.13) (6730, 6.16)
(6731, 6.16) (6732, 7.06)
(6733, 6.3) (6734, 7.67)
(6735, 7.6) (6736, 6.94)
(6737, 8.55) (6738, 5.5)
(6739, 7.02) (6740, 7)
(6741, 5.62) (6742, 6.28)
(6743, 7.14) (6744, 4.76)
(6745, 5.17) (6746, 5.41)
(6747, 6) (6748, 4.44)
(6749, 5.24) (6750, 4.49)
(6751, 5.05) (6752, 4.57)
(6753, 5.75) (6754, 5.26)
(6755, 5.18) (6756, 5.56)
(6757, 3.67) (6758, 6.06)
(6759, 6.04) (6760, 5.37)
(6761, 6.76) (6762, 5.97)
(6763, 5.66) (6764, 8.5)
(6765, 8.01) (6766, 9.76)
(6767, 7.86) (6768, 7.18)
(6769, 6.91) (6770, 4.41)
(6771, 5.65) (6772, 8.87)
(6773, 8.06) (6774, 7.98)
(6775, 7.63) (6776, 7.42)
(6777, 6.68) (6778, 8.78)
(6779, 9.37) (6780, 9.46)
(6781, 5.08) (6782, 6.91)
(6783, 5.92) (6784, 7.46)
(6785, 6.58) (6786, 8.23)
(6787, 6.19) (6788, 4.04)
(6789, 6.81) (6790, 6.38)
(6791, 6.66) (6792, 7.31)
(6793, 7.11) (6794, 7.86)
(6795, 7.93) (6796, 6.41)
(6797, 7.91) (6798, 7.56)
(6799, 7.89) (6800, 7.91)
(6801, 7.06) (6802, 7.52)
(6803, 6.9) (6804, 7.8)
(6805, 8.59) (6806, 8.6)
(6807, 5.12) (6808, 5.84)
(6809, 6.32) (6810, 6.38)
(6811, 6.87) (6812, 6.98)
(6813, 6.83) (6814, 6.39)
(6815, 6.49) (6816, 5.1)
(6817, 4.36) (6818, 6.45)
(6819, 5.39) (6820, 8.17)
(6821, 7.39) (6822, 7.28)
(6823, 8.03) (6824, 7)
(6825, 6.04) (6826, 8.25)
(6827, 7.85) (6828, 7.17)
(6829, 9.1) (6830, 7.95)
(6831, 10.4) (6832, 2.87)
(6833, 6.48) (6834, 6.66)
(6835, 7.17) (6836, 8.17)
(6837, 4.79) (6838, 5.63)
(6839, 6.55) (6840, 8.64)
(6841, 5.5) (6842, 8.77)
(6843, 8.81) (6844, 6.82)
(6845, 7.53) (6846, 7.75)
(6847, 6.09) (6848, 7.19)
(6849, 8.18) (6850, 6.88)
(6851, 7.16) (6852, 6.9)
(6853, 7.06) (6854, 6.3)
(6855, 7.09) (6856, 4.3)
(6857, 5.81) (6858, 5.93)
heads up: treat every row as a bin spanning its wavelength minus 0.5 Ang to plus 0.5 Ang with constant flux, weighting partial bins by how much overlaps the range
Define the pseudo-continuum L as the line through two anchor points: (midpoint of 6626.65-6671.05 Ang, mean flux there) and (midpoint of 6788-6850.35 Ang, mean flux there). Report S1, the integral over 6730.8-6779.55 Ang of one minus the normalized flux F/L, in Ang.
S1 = 3.10 Ang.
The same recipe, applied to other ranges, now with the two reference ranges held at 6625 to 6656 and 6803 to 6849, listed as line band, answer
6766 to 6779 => -1.0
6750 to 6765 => 2.6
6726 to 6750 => 1.9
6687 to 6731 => 2.0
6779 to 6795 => 0.1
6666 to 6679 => 0.2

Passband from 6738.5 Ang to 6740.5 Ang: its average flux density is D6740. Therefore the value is 7.01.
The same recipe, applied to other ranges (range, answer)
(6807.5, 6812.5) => 6.48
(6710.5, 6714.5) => 6.79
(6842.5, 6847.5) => 7.4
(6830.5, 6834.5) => 6.6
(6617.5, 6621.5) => 6.28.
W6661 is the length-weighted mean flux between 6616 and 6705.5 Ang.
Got 6.73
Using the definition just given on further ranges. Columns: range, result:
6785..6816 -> 6.96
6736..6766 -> 5.95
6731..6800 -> 6.65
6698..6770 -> 6.39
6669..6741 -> 6.6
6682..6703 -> 6.81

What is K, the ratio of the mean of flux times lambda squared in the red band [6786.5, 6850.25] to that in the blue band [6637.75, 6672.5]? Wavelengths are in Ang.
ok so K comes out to 1.09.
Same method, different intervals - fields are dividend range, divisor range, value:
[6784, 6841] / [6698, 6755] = 1.12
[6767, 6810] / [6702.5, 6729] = 1.14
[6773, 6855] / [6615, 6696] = 1.11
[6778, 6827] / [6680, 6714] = 1.09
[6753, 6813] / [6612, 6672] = 1.05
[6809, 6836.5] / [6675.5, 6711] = 1.11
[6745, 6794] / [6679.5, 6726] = 1.03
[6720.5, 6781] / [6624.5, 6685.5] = 1.00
